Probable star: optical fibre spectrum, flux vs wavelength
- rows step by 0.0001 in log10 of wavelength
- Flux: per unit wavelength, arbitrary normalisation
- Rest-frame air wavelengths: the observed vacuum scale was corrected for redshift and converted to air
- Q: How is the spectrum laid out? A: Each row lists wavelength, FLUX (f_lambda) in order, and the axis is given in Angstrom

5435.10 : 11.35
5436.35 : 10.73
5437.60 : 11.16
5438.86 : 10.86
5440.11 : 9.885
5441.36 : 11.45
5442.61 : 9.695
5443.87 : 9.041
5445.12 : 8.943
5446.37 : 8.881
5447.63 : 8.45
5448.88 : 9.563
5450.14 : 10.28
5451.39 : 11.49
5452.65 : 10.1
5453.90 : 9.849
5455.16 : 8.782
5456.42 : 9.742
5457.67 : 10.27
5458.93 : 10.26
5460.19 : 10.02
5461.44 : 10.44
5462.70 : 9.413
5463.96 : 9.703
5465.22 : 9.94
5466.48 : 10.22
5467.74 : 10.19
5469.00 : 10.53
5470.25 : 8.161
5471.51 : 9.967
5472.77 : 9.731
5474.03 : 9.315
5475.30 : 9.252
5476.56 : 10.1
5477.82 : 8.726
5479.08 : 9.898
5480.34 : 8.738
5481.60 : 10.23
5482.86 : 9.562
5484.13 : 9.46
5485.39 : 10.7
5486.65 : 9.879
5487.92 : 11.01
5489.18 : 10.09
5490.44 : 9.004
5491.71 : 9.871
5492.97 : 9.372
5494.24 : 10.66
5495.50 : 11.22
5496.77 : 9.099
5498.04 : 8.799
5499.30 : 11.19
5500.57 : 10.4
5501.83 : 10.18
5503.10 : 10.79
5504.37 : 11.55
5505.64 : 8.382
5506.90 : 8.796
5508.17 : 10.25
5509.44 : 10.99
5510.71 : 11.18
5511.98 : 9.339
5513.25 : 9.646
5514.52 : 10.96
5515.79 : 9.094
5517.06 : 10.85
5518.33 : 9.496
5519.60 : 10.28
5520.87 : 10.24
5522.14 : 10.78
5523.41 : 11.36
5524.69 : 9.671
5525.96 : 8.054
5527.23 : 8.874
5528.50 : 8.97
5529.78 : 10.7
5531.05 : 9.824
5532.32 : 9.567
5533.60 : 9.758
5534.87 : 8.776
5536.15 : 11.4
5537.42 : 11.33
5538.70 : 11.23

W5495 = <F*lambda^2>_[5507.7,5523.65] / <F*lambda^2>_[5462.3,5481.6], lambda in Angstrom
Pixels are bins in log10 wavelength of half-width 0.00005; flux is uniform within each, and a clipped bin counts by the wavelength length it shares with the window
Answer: 1.1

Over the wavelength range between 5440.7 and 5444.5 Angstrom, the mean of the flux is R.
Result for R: 10.1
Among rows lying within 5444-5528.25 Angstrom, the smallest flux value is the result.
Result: 8.054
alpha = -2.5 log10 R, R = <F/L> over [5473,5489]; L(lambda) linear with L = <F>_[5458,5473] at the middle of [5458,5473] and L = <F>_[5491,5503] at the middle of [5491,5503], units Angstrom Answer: 0.028 mag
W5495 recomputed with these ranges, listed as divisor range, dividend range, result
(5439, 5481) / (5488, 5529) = 1.04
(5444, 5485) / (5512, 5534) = 1.04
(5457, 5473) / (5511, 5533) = 1.02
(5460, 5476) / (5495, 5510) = 1.05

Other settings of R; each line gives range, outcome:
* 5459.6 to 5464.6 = 9.9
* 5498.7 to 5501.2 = 10.8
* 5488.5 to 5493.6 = 9.61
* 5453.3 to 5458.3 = 9.65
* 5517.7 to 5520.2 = 9.89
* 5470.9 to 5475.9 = 9.55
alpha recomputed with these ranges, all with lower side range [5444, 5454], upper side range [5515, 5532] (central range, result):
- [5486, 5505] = -0.05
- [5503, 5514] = -0.03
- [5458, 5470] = -0.04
